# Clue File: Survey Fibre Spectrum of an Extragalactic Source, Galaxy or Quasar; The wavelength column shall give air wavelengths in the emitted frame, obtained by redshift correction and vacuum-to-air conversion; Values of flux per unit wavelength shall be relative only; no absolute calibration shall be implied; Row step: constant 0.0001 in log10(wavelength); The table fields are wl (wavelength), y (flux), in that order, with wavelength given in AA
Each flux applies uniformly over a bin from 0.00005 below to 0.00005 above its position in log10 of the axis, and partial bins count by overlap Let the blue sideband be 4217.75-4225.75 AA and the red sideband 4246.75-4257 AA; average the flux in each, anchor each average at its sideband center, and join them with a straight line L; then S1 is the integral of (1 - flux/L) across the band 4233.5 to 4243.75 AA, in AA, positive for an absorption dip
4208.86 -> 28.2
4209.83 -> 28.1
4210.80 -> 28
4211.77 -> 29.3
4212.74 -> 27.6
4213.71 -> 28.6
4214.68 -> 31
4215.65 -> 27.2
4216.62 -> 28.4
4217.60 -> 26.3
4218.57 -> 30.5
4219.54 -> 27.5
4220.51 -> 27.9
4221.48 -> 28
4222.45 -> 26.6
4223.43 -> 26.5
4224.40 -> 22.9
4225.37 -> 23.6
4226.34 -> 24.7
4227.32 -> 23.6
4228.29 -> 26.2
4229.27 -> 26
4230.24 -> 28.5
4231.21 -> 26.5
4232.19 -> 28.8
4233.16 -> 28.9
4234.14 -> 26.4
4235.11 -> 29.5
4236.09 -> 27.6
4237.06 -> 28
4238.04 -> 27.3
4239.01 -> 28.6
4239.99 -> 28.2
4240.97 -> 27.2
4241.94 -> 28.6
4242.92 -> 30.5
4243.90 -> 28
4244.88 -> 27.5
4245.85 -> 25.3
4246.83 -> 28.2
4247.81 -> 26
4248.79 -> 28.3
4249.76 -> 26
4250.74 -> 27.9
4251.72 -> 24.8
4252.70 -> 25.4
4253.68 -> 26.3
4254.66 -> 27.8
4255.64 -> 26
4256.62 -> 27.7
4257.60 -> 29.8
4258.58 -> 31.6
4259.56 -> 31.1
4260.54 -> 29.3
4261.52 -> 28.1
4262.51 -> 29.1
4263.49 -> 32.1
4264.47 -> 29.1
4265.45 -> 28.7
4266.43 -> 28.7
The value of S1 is -0.57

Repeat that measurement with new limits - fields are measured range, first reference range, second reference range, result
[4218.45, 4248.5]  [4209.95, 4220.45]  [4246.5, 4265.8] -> 1.18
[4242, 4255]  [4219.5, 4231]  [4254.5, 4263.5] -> 0.47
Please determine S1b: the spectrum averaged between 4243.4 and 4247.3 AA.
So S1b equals 27.3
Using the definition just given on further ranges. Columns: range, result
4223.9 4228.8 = 24.2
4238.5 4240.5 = 28.4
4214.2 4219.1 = 28.6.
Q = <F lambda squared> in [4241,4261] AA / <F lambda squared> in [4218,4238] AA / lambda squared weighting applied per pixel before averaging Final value 1.0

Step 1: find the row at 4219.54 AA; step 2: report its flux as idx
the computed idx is 27.5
